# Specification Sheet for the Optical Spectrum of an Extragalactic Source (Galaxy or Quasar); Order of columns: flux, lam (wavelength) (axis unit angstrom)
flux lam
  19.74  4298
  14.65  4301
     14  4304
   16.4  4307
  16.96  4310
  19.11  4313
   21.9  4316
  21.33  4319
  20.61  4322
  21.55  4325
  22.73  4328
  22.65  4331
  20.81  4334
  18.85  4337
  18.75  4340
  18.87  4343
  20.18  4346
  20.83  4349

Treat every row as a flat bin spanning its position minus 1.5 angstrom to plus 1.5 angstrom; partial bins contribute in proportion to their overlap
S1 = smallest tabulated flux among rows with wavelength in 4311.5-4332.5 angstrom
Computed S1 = 19.11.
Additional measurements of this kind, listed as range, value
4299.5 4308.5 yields 14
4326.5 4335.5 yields 20.81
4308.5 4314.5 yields 16.96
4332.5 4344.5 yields 18.75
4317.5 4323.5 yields 20.61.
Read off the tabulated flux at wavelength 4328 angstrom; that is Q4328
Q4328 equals 22.73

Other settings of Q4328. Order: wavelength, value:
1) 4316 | 21.9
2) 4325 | 21.55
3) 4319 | 21.33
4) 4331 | 22.65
